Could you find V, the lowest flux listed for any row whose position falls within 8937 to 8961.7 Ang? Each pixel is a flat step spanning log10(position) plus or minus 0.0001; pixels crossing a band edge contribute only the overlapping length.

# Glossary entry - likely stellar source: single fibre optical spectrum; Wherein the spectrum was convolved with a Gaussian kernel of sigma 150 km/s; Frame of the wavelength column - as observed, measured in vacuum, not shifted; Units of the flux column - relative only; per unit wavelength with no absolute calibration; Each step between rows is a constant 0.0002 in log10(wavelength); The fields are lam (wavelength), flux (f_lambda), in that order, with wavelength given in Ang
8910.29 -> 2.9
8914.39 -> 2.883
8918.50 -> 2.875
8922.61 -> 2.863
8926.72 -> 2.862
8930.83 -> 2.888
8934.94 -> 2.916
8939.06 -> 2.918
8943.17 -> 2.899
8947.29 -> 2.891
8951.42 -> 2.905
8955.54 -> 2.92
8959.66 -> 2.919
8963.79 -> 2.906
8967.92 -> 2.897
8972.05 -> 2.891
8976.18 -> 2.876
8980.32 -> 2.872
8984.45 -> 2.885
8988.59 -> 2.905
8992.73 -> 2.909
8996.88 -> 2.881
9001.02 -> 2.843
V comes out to 2.891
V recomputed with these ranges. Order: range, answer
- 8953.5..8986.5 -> 2.872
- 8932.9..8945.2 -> 2.899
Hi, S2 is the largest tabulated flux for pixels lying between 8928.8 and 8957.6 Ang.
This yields 2.92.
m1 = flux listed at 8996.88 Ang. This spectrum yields 2.881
